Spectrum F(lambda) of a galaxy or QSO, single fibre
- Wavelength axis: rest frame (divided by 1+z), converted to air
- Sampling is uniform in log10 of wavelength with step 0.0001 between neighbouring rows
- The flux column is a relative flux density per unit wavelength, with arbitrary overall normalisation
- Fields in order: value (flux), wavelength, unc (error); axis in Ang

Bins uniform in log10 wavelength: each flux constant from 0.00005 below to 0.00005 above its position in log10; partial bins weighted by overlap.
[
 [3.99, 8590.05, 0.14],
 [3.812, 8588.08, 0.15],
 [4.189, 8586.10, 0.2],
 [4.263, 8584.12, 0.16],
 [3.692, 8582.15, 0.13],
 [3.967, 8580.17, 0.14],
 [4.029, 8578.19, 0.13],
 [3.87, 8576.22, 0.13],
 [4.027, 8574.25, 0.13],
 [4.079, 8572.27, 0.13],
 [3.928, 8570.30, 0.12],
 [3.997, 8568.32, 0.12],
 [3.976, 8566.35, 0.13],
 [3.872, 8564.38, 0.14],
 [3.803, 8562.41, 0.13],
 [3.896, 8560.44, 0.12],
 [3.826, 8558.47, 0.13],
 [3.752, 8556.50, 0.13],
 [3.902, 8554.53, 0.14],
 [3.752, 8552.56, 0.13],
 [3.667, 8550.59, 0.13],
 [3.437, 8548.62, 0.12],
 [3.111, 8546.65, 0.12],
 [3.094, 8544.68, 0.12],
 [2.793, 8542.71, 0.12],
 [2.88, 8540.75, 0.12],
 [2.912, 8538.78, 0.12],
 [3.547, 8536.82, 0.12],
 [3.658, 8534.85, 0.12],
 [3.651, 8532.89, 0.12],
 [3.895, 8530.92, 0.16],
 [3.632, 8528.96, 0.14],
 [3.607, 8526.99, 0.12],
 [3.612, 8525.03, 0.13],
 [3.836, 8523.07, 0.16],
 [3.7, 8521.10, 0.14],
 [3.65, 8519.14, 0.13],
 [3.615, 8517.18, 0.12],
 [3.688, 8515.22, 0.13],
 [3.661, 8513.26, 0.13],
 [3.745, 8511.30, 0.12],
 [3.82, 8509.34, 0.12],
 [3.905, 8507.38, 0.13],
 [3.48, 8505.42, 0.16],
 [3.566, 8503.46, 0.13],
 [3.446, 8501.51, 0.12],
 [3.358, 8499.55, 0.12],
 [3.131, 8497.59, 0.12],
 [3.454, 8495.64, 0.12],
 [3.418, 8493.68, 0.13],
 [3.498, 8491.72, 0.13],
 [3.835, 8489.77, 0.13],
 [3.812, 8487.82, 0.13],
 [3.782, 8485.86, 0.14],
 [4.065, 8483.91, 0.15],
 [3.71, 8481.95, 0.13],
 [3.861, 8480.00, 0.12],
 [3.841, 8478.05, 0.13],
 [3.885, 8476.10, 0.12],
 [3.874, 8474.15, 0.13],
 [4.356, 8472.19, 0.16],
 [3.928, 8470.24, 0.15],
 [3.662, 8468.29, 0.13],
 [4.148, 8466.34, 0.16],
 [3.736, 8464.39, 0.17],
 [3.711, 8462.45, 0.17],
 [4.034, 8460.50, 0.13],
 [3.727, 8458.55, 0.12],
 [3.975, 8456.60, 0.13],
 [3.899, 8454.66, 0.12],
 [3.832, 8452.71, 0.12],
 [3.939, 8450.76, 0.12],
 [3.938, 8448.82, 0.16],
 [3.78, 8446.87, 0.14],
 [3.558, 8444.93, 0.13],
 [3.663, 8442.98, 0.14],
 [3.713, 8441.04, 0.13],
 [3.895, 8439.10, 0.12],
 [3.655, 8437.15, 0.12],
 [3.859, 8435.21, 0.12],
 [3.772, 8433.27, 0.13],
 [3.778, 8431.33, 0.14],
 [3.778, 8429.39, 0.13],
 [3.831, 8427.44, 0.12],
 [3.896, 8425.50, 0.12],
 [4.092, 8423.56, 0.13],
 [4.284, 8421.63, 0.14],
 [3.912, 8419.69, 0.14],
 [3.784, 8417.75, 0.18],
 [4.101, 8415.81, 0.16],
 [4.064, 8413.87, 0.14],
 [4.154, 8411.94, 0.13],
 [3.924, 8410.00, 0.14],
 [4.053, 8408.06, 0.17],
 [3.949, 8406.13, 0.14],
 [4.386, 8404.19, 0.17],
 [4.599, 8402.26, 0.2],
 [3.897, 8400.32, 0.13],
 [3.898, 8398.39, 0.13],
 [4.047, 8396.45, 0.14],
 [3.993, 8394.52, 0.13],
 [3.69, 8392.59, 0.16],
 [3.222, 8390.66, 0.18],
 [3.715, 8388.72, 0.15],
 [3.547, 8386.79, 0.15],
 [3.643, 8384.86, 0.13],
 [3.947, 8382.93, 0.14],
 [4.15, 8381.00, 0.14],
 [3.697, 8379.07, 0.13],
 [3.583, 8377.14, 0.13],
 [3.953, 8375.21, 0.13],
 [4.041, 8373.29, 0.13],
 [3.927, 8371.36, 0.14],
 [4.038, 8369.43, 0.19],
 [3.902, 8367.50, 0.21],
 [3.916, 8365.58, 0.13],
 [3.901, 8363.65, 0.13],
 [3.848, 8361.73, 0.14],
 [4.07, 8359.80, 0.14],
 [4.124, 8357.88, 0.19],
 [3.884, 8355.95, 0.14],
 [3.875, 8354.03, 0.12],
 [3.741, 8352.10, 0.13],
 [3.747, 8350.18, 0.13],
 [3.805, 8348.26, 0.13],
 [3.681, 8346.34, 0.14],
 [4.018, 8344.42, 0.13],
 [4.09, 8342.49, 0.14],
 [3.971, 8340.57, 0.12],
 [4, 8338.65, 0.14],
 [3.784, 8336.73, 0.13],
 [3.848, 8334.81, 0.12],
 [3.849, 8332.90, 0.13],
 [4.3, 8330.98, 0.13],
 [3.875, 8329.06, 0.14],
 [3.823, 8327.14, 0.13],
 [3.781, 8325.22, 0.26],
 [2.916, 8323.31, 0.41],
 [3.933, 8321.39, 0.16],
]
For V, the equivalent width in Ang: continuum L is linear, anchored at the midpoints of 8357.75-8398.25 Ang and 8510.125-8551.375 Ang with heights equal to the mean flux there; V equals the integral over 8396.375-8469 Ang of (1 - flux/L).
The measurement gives -3.8 Ang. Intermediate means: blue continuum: 3.85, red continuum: 3.49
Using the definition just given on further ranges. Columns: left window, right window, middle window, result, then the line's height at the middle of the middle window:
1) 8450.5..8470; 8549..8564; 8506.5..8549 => 3.3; 3.81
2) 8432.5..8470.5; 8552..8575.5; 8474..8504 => 1.5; 3.85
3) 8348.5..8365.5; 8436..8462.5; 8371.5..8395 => 0.6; 3.87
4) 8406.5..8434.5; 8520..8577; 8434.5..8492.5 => 0.2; 3.85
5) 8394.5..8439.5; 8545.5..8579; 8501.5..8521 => 1.0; 3.87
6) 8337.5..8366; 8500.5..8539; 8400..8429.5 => -1.9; 3.81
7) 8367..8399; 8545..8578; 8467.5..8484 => -0.4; 3.81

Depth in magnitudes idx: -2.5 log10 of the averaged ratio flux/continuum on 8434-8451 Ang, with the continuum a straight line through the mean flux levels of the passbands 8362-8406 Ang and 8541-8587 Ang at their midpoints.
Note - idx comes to 0.02 mag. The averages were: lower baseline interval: 3.9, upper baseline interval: 3.76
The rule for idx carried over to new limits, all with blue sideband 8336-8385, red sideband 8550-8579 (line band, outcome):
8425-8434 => 0.03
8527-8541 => 0.12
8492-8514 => 0.10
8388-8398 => 0.05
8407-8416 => -0.04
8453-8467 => 0.00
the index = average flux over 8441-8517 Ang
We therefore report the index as 3.75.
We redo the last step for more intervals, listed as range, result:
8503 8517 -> 3.69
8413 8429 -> 3.99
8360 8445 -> 3.9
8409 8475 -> 3.89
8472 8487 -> 3.9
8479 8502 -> 3.62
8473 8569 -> 3.63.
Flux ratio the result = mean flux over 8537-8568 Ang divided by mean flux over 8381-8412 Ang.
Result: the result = 0.90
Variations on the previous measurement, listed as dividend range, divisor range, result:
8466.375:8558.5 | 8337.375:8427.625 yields 0.92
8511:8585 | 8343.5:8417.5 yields 0.94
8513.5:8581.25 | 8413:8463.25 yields 0.95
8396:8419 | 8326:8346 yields 1.03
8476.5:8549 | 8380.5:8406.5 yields 0.91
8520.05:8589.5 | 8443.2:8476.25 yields 0.96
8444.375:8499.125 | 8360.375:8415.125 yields 0.97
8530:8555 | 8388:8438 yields 0.86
